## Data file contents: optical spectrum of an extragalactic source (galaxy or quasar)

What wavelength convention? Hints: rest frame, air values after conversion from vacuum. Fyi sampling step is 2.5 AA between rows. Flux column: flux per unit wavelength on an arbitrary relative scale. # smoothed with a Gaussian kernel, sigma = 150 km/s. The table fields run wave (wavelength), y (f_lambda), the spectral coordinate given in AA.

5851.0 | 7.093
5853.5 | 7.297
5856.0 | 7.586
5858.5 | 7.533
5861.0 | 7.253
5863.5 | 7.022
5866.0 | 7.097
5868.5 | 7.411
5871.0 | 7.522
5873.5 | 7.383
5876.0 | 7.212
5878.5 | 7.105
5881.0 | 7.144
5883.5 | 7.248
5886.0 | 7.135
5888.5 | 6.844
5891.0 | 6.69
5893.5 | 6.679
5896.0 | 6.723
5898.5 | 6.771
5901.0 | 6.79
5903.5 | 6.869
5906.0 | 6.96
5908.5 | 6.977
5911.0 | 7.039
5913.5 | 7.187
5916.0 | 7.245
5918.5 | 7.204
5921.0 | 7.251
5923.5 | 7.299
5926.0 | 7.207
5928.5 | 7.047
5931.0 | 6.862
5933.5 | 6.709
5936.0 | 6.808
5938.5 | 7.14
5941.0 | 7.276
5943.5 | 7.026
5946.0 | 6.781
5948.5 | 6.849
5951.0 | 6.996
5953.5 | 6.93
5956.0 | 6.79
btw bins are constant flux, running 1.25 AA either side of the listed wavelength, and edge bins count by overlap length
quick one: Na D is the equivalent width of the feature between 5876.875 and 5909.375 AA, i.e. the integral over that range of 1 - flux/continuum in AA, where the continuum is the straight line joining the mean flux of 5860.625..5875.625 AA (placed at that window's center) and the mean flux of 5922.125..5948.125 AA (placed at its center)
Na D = 1.17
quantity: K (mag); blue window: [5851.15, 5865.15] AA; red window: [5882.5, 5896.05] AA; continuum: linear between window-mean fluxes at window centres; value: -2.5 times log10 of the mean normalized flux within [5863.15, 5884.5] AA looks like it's -0.02 mag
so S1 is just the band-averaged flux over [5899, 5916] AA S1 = 6.98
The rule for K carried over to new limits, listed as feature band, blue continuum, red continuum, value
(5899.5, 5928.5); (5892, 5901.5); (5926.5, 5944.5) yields -0.04 mag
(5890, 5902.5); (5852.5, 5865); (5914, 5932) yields 0.08 mag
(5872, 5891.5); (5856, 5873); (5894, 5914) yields 0.00 mag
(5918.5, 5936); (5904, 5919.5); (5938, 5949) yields 0.00 mag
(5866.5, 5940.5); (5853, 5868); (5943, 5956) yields 0.01 mag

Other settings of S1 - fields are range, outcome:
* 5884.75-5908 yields 6.83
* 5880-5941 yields 7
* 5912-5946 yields 7.08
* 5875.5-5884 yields 7.17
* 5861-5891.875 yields 7.16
